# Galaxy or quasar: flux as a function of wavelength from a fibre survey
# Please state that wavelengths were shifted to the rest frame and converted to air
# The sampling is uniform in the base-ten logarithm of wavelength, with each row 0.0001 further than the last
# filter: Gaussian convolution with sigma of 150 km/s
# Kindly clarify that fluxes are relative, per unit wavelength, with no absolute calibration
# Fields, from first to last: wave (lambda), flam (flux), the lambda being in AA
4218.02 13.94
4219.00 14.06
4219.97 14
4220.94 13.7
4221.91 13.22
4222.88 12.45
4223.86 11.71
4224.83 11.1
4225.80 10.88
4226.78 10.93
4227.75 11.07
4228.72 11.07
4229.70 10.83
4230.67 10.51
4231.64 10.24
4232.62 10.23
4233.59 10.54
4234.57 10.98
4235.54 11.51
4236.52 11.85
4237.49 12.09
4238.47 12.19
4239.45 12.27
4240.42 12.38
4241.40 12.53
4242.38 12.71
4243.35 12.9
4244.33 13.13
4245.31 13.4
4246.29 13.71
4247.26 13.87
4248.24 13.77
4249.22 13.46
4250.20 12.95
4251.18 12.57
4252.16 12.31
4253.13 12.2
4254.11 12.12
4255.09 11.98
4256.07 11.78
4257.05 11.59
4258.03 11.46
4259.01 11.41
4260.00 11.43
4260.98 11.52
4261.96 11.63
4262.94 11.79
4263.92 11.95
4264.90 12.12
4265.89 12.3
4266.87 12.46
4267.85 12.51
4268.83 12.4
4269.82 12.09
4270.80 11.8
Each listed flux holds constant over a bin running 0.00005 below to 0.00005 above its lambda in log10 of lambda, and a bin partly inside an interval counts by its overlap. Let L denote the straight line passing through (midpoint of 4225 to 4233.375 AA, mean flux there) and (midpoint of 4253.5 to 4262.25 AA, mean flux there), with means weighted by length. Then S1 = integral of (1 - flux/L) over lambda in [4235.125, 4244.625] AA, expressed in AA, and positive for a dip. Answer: -1.09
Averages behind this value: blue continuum 10.7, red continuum 11.7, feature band 12.3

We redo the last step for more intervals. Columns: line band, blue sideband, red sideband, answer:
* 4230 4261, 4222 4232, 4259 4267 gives -1.6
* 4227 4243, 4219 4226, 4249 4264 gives 1.2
